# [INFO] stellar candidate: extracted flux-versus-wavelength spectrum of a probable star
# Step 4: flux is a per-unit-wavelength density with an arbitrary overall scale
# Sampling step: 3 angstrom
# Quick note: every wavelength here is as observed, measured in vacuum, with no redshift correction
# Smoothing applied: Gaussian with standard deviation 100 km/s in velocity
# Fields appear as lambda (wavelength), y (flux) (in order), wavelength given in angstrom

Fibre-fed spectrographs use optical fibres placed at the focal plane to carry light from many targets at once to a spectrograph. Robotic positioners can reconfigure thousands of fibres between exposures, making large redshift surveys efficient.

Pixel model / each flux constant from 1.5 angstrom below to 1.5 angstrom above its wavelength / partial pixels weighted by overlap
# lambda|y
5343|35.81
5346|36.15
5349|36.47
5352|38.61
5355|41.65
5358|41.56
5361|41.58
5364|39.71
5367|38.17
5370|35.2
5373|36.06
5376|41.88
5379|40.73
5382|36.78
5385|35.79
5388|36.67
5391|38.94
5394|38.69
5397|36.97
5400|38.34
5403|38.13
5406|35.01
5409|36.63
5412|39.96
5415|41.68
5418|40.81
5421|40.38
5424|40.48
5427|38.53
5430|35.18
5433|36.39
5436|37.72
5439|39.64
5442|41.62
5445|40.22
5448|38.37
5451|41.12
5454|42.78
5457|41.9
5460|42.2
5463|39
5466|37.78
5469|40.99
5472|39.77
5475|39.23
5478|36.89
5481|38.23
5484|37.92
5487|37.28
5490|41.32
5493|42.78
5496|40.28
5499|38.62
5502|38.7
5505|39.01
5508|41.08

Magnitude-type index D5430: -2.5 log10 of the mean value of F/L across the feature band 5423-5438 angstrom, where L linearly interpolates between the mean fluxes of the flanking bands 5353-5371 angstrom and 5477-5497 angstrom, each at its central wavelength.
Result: 0.05 mag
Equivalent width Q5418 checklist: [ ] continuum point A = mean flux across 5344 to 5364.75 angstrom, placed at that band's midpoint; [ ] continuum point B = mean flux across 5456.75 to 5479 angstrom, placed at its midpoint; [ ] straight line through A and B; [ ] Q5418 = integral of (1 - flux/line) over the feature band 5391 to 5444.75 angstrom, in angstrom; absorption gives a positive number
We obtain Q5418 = 1.2 angstrom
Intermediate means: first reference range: 39.3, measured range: 38.6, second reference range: 39.7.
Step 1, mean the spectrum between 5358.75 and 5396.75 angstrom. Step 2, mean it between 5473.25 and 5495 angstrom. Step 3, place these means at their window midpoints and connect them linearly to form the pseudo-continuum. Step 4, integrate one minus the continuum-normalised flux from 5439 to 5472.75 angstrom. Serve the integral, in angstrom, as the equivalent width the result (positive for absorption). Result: -1.4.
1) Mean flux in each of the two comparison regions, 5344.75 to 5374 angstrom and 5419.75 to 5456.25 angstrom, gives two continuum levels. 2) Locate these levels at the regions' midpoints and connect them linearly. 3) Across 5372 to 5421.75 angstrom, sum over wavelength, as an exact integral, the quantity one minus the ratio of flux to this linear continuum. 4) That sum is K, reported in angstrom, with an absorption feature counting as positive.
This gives 0.7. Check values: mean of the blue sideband 38.6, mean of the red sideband 39.4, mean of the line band 38.4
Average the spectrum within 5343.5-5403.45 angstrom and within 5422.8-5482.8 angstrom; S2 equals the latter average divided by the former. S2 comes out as 1.03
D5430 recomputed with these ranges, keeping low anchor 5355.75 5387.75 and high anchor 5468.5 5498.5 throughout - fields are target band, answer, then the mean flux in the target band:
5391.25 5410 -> 0.04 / 37.4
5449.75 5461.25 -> -0.07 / 42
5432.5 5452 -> -0.01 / 39.4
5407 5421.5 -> -0.02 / 39.7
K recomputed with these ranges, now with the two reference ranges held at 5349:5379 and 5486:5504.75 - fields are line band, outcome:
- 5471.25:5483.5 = 0.4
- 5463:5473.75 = 0.1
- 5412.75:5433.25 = 0.1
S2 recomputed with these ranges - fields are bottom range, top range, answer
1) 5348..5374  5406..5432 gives 1.00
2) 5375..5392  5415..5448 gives 1.02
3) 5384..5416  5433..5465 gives 1.06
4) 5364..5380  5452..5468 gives 1.06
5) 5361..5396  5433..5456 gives 1.05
